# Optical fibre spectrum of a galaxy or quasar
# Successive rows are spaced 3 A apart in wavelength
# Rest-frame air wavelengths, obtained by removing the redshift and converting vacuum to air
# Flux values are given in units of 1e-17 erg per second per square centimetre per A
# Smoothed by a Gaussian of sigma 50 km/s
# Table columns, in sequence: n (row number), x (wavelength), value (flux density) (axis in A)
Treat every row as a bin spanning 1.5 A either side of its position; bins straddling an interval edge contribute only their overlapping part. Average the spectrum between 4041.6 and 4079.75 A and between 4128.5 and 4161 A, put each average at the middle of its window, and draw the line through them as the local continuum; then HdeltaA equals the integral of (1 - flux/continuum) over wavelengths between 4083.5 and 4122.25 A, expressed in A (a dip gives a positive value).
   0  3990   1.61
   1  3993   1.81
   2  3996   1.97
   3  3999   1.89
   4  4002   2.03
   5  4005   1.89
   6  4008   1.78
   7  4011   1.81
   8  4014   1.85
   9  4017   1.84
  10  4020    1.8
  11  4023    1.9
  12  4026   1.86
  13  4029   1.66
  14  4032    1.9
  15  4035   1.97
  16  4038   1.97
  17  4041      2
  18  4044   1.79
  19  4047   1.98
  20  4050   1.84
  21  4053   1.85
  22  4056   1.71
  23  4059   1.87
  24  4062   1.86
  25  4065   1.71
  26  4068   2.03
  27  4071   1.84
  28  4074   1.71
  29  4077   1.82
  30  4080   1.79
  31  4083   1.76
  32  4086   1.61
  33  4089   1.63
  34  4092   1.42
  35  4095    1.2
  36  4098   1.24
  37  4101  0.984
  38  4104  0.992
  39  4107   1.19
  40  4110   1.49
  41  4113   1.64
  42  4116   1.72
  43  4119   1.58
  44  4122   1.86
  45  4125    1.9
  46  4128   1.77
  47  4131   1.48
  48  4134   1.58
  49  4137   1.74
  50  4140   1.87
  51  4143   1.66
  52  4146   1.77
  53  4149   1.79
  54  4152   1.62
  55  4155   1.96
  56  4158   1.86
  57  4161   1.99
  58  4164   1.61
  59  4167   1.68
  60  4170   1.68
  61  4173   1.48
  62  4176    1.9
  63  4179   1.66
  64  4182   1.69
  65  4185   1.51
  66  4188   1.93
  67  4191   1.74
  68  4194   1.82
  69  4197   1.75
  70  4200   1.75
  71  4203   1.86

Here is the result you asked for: 7.98 A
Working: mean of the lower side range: 1.84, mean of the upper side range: 1.75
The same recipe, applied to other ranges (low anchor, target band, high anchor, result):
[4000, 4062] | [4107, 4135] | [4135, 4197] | 2.21 A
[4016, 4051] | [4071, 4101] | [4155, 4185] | 4.32 A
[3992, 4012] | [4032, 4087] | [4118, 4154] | -0.79 A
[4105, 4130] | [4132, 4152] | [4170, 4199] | -0.71 A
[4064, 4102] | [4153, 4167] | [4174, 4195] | -0.98 A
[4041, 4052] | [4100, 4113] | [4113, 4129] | 4.04 A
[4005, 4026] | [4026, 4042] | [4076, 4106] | -1.44 A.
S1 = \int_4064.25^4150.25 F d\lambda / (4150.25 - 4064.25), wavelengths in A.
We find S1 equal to 1.61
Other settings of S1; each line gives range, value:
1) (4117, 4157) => 1.74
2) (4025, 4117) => 1.68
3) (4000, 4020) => 1.86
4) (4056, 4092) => 1.77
